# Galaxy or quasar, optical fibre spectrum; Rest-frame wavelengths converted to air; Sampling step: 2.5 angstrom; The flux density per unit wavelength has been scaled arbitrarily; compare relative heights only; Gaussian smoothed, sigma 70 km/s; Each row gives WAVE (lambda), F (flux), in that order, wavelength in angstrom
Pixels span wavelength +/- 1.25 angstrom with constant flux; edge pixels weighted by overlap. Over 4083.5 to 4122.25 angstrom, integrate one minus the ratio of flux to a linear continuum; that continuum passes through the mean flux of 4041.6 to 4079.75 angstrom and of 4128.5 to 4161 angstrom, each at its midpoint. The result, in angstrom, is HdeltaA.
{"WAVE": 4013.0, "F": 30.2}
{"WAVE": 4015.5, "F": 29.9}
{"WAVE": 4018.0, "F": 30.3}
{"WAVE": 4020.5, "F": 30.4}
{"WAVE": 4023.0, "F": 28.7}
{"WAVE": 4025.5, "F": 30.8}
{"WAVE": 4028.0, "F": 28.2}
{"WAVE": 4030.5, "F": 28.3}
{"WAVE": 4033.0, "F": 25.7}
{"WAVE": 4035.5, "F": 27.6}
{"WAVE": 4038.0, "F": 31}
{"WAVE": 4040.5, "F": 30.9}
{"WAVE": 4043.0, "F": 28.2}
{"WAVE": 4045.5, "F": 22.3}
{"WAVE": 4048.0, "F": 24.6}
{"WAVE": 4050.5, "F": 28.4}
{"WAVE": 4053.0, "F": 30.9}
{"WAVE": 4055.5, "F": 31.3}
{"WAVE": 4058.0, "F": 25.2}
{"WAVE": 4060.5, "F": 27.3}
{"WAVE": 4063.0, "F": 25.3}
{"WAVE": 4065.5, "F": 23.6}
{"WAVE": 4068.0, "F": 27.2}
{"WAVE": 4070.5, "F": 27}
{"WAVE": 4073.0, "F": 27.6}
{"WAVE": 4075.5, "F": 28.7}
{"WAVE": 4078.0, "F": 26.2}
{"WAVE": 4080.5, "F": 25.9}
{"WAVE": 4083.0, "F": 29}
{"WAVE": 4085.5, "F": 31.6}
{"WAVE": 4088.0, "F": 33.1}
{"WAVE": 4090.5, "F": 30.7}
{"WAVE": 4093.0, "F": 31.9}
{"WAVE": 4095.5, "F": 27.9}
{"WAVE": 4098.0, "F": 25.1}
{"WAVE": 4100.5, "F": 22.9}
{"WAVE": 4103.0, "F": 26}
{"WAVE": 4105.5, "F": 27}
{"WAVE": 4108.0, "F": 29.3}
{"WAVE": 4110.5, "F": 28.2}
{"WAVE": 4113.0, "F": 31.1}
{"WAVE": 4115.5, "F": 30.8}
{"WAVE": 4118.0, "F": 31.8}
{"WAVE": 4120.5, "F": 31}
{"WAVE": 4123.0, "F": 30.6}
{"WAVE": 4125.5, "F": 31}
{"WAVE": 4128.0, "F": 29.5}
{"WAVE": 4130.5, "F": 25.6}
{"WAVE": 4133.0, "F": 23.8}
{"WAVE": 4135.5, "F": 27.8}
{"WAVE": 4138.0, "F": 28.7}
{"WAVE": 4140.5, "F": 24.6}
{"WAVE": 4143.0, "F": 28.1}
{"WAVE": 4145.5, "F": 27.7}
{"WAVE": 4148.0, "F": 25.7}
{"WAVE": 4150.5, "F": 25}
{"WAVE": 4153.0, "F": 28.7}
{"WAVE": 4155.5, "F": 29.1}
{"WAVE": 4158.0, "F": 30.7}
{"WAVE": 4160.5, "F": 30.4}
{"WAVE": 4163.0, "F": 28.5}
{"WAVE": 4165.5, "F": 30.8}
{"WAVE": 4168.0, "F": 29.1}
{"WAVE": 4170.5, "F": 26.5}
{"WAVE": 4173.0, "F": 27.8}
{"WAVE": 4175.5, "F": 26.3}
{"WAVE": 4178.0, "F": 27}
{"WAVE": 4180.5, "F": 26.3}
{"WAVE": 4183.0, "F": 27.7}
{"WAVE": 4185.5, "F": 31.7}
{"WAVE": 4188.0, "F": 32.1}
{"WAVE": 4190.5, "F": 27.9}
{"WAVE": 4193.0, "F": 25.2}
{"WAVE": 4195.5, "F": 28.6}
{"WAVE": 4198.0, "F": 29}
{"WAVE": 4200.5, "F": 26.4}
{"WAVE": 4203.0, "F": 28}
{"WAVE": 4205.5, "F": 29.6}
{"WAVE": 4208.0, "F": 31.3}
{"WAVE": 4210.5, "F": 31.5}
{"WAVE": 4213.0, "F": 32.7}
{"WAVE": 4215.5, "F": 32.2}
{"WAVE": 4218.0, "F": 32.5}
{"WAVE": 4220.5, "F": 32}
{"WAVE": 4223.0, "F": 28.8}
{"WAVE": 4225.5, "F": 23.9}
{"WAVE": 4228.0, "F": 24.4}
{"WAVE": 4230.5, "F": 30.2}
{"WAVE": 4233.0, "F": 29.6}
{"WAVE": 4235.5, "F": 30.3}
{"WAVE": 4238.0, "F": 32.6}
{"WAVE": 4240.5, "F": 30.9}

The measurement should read -3.0 angstrom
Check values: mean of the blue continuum 26.9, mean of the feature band 29.2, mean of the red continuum 27.4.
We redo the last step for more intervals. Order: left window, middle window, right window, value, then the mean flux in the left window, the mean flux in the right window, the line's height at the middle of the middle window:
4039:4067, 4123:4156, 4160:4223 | 1.2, 27.1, 29.2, 28.4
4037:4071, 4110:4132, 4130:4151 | -2.7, 27.4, 26.4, 26.6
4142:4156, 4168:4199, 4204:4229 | 0.6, 27.3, 29.9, 28.6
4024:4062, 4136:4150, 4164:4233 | 0.8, 28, 28.9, 28.6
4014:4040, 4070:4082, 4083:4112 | 0.7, 29.2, 28.6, 28.7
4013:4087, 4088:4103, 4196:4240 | 0.3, 28.1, 29.7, 28.5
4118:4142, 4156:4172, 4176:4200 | -0.6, 28.3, 28.3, 28.3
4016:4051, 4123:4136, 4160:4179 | 0.2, 28.3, 28.2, 28.2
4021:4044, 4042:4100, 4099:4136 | 1.9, 28.9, 28.4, 28.7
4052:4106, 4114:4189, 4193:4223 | 1.5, 27.8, 30.1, 29.1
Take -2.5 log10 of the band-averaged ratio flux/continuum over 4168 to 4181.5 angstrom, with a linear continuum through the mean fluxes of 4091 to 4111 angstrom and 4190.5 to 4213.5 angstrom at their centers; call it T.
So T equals 0.06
